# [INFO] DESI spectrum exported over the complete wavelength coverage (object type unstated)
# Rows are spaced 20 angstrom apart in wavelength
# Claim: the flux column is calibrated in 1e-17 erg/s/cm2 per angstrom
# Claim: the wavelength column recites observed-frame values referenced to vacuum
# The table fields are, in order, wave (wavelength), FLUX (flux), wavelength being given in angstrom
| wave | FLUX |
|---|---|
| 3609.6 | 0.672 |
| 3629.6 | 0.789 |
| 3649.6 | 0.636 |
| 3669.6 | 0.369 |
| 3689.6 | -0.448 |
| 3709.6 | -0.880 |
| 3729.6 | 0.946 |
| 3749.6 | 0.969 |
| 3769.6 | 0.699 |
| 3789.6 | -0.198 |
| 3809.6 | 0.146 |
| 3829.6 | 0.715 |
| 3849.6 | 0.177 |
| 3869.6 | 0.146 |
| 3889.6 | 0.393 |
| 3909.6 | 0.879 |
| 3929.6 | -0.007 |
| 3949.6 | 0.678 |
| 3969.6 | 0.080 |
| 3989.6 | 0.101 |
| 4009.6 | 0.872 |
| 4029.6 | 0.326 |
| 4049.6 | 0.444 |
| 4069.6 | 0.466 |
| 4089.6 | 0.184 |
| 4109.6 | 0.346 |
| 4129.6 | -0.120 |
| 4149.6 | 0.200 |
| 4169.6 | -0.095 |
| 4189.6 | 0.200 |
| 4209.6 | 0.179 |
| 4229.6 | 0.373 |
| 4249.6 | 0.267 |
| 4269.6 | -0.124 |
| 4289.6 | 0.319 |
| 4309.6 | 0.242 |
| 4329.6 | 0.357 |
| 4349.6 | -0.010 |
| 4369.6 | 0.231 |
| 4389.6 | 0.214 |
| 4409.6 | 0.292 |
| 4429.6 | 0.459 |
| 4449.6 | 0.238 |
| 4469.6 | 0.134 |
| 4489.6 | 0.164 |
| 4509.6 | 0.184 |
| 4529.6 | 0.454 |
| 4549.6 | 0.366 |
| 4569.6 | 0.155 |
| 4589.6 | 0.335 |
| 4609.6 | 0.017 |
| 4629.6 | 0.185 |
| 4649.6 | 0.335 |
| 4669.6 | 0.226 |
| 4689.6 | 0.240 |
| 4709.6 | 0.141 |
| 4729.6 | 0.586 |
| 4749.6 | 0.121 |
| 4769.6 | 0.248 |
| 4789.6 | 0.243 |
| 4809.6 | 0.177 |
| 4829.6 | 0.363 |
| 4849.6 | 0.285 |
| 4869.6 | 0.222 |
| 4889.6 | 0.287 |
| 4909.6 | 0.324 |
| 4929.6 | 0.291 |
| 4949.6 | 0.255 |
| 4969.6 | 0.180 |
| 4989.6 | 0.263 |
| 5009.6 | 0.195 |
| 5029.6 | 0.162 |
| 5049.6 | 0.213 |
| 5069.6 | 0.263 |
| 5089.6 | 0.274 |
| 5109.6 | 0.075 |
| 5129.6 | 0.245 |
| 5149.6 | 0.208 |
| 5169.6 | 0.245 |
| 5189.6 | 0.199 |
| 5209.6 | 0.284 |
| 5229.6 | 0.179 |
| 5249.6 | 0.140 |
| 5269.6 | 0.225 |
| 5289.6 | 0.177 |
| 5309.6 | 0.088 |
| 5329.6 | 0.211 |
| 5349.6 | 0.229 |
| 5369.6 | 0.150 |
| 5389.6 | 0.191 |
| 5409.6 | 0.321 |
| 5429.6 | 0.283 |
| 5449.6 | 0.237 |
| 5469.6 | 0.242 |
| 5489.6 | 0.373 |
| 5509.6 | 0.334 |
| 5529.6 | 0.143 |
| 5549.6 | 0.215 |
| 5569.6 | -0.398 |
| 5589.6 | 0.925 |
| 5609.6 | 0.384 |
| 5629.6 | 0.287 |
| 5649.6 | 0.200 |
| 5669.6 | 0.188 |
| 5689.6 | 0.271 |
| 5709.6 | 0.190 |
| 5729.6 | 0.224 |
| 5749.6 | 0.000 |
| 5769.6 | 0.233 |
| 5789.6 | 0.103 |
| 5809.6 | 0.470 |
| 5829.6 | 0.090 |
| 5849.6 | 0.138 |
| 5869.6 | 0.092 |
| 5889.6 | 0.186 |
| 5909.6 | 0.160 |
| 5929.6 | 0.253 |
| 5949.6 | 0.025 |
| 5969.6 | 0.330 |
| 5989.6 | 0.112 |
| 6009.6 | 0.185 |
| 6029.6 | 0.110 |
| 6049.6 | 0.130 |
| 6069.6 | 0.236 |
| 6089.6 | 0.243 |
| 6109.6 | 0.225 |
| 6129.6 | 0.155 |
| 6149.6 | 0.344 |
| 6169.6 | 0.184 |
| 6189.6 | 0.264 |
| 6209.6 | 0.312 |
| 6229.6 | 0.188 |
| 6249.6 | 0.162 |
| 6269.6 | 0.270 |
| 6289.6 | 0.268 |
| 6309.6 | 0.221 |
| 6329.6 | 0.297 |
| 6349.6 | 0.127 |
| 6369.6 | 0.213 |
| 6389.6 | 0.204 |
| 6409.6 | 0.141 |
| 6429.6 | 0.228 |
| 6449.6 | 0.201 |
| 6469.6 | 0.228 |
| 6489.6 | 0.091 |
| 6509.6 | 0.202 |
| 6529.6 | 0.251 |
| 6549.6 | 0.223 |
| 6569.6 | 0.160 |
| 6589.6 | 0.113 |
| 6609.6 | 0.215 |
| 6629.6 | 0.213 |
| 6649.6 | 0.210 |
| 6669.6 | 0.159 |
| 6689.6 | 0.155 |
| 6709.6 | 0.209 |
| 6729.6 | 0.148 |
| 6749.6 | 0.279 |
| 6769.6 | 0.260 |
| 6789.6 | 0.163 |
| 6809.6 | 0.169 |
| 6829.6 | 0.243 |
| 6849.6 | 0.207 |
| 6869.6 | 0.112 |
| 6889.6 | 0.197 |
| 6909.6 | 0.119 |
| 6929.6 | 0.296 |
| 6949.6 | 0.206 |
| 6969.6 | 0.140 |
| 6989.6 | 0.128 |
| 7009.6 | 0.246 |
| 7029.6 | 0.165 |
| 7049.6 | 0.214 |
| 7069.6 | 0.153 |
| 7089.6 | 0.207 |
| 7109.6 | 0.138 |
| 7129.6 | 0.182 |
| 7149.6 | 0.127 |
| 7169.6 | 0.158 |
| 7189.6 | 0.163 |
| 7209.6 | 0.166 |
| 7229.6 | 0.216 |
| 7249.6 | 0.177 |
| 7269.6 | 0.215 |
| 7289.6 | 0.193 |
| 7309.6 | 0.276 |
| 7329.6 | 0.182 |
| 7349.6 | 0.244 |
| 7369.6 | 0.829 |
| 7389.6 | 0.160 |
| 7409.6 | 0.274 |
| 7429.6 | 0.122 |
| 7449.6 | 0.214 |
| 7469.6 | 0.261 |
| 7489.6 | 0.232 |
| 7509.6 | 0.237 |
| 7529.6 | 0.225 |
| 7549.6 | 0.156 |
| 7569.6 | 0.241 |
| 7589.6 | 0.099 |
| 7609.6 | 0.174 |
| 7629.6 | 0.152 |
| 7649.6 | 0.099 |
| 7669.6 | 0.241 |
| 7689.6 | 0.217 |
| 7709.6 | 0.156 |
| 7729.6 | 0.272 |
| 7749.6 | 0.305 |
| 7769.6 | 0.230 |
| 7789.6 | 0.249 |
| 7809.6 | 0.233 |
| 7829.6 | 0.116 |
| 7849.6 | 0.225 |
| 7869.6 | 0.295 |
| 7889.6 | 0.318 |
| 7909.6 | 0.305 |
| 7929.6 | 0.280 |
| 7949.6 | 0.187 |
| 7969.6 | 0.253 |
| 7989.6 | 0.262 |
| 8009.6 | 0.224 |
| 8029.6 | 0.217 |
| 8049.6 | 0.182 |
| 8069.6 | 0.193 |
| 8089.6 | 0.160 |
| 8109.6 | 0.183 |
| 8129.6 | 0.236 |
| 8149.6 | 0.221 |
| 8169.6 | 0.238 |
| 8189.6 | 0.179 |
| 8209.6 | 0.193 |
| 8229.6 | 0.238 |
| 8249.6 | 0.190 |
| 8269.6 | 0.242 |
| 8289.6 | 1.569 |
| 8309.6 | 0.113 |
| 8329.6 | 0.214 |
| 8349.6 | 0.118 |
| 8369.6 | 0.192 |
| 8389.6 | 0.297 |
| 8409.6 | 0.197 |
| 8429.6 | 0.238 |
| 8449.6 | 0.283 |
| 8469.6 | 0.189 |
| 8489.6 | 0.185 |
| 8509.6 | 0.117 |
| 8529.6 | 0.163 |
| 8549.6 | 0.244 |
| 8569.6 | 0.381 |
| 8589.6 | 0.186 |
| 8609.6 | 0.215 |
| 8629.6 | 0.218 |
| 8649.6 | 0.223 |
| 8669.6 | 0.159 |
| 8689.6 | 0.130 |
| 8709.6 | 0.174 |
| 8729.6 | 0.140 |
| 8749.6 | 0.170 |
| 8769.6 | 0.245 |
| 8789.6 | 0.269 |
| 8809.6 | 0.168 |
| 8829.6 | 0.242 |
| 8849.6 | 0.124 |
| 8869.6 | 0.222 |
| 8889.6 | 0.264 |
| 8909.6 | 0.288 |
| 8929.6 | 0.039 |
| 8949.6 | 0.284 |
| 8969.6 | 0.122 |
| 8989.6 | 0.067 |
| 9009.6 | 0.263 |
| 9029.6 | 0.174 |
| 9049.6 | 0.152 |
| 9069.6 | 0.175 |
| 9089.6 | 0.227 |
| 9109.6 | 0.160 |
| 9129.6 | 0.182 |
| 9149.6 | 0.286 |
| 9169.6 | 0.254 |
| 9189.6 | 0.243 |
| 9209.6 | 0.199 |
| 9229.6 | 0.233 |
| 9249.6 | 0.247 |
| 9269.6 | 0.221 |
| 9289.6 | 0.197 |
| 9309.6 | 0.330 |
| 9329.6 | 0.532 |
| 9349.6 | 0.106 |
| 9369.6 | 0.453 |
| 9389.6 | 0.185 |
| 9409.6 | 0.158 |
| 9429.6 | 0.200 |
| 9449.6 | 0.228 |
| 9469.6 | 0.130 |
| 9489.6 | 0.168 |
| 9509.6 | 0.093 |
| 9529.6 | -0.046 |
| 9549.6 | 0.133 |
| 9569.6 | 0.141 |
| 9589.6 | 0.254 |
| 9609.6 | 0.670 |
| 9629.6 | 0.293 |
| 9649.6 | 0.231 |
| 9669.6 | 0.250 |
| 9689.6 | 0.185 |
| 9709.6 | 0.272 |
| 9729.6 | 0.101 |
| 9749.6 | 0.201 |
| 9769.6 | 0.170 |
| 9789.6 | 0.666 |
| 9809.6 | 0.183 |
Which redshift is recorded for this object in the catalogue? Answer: 0.975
